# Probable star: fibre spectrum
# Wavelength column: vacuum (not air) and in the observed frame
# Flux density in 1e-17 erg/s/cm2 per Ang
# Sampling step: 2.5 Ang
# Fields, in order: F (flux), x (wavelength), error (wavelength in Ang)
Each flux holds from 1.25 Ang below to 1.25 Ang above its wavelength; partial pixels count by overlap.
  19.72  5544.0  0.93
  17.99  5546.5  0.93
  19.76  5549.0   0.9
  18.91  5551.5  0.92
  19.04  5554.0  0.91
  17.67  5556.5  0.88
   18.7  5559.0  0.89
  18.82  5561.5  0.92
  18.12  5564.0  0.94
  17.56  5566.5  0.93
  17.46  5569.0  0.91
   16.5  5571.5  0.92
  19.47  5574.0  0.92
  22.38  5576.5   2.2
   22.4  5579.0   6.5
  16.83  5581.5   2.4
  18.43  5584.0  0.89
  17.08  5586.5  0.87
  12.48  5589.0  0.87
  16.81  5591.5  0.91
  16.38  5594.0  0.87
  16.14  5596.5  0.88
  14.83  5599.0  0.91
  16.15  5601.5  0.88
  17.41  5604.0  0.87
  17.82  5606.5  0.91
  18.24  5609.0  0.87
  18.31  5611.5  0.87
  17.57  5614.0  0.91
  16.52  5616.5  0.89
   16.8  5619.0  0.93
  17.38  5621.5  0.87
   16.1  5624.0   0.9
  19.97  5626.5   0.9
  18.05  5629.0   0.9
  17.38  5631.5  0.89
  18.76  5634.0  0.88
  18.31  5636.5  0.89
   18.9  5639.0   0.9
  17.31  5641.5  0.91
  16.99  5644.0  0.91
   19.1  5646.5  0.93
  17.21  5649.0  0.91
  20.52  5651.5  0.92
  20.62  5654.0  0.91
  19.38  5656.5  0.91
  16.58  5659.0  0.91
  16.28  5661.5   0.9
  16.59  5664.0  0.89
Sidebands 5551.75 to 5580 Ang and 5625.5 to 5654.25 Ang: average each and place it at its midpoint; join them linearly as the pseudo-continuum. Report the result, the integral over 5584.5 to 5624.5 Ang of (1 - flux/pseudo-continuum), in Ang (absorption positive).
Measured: 4.3 Ang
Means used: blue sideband 18.9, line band 16.7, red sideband 18.5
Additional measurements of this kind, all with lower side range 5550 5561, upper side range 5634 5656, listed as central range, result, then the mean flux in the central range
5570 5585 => -0.6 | 19.3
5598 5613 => 1.2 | 17.2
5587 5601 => 2.4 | 15.5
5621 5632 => 0.5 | 17.8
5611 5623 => 0.9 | 17.2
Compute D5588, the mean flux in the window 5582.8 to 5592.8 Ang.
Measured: 16.2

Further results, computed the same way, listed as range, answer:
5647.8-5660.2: 18.9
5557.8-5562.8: 18.8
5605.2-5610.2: 18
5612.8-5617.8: 17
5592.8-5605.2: 16.2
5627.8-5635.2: 18.1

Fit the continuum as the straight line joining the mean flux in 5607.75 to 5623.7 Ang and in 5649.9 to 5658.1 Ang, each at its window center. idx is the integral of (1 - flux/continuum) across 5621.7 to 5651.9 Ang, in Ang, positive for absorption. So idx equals 1.0 Ang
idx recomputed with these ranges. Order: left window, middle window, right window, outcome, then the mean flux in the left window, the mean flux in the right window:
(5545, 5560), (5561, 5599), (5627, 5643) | 1.8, 18.7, 18.2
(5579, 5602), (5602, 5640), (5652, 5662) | -0.8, 16.5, 18.5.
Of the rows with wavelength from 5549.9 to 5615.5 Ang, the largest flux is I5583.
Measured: 22.4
